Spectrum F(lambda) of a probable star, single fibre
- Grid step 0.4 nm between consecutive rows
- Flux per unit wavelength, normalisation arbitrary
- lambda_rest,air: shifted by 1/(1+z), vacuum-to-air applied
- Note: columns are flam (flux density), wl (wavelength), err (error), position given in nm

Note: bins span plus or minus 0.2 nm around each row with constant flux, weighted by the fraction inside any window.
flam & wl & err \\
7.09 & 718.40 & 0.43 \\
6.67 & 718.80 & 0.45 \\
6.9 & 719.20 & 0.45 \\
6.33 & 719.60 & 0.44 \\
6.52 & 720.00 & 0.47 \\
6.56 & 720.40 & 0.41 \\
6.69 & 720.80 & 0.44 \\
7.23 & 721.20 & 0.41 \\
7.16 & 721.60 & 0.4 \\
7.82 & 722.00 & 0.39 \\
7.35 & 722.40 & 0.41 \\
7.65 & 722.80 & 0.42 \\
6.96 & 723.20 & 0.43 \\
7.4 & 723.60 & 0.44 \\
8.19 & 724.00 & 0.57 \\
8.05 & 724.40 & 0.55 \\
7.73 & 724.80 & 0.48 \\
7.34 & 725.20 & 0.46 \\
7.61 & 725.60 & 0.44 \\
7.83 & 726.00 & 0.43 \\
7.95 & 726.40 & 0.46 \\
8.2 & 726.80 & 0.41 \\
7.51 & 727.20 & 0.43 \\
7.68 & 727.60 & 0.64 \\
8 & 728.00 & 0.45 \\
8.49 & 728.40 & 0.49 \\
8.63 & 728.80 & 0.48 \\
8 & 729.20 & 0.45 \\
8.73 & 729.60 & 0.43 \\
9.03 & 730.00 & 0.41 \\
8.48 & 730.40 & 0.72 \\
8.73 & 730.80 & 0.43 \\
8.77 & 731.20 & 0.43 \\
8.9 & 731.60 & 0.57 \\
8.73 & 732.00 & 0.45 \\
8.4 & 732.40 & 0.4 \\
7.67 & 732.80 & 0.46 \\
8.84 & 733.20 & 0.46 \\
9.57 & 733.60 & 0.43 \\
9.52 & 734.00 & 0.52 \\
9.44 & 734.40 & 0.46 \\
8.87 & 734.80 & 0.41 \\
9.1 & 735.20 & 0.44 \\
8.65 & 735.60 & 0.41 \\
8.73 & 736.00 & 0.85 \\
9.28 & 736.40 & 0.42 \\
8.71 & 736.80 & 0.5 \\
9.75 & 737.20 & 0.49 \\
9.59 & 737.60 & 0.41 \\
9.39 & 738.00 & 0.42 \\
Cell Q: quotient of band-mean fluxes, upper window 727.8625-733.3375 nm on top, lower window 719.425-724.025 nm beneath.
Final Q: 1.20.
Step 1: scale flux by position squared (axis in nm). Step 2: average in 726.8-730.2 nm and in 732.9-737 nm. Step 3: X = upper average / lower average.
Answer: 1.11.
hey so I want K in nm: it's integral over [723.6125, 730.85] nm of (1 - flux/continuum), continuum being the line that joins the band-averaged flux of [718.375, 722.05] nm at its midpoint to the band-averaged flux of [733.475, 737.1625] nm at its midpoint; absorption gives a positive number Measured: -0.17 nm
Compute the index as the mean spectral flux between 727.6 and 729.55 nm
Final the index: 8.25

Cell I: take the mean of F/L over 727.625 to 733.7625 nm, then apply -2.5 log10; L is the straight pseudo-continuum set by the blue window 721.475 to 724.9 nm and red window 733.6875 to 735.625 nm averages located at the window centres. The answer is 0.01 mag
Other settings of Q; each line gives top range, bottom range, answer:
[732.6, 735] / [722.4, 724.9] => 1.18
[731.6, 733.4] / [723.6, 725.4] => 1.09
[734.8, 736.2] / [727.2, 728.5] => 1.11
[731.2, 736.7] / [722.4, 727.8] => 1.16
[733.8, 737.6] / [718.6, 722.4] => 1.32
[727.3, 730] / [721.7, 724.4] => 1.09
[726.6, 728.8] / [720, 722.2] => 1.14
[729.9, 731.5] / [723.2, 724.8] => 1.13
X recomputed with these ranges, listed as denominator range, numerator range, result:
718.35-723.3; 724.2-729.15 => 1.15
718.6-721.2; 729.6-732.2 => 1.36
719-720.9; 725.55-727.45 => 1.21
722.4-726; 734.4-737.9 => 1.24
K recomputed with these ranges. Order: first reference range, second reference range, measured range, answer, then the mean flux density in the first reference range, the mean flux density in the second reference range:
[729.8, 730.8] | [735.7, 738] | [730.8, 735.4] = 0.03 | 8.75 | 9.2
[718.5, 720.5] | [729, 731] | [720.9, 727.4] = -0.11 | 6.62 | 8.59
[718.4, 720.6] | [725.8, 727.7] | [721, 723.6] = -0.10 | 6.64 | 7.84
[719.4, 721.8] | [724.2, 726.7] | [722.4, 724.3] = -0.06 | 6.75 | 7.77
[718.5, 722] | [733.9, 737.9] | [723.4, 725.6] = -0.08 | 6.83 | 9.16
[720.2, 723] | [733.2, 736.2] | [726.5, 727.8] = 0.03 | 7.21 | 9.11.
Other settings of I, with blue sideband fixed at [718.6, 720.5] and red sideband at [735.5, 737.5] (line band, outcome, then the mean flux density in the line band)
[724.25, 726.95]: -0.05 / 7.8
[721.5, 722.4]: -0.08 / 7.5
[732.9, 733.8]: -0.05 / 9.03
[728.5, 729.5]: -0.05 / 8.37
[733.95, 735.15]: -0.05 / 9.22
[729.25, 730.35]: -0.08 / 8.71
